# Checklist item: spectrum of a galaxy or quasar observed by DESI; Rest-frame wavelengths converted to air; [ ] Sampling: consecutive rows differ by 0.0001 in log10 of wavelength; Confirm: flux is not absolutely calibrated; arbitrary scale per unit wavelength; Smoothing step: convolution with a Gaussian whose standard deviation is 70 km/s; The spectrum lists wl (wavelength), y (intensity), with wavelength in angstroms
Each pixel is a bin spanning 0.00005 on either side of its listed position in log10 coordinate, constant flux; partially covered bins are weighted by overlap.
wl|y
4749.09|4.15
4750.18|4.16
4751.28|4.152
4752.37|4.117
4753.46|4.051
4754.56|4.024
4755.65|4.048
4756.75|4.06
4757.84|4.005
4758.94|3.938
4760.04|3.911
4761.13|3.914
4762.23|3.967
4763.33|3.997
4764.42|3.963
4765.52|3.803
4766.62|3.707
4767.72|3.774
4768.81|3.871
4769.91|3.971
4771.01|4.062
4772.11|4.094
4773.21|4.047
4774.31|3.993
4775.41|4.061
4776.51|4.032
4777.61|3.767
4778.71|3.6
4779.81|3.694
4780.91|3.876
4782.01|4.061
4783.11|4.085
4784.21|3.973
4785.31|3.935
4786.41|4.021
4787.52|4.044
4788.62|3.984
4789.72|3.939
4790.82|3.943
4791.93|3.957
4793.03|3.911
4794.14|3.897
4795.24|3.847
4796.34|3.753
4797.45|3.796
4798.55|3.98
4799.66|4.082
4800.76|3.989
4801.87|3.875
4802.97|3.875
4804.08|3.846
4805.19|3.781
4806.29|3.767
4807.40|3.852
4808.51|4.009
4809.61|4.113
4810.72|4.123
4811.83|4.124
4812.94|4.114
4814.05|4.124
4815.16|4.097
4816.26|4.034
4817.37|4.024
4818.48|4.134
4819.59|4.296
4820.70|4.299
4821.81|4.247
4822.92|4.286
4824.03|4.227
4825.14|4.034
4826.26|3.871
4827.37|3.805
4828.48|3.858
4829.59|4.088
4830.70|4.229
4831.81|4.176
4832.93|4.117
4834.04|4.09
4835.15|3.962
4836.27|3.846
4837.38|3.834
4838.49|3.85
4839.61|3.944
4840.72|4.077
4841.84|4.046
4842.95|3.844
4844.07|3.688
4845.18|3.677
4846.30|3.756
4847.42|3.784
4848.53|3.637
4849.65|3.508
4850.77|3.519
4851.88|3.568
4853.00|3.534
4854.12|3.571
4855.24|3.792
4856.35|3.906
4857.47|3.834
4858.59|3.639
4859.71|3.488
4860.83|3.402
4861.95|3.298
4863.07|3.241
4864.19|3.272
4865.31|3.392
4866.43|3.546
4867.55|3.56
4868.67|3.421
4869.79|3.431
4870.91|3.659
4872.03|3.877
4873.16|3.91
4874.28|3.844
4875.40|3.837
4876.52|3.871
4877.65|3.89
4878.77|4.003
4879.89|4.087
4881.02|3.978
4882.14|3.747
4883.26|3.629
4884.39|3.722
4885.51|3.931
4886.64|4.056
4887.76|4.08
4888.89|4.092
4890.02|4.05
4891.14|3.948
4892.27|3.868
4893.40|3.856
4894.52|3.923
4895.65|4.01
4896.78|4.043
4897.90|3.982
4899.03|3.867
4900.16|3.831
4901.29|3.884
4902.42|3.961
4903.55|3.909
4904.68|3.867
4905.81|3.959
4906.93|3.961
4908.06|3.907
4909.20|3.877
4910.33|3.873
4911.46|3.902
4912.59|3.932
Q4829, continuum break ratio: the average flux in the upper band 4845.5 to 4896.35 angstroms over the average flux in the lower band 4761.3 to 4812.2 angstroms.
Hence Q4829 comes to 0.95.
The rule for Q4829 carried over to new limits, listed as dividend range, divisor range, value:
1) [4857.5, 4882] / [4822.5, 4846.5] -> 0.92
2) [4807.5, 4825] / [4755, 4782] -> 1.05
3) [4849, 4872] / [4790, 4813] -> 0.90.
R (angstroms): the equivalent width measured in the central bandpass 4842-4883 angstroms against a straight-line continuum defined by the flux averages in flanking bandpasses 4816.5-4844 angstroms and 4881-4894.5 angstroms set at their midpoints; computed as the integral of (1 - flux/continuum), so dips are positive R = 3.1 angstroms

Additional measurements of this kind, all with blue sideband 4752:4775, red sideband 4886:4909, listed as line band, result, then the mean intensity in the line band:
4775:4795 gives 0.2 angstroms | 3.93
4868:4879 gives 0.5 angstroms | 3.77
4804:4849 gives -0.4 angstroms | 4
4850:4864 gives 1.4 angstroms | 3.56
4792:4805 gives 0.2 angstroms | 3.89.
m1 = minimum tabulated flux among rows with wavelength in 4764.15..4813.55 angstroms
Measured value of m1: 3.6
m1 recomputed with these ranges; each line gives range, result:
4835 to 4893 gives 3.241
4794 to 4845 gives 3.688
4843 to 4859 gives 3.508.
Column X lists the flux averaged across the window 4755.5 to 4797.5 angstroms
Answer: 3.93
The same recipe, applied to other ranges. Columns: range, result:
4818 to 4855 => 3.92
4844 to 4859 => 3.67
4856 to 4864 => 3.52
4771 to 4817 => 3.96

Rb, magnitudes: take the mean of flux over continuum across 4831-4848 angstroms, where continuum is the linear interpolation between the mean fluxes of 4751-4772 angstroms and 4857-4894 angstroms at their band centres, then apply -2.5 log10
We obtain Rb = -0.029 mag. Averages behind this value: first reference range 3.97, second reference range 3.74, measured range 3.92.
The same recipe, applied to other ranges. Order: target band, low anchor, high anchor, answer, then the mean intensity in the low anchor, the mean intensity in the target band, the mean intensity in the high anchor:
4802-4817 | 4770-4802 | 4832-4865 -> -0.04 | 3.94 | 3.99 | 3.72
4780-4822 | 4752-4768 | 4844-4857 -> -0.05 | 3.95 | 3.99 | 3.66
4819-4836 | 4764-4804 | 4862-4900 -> -0.06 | 3.92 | 4.1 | 3.8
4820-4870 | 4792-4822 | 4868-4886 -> 0.03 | 4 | 3.79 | 3.8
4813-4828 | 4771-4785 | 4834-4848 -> -0.06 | 3.95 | 4.11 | 3.87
